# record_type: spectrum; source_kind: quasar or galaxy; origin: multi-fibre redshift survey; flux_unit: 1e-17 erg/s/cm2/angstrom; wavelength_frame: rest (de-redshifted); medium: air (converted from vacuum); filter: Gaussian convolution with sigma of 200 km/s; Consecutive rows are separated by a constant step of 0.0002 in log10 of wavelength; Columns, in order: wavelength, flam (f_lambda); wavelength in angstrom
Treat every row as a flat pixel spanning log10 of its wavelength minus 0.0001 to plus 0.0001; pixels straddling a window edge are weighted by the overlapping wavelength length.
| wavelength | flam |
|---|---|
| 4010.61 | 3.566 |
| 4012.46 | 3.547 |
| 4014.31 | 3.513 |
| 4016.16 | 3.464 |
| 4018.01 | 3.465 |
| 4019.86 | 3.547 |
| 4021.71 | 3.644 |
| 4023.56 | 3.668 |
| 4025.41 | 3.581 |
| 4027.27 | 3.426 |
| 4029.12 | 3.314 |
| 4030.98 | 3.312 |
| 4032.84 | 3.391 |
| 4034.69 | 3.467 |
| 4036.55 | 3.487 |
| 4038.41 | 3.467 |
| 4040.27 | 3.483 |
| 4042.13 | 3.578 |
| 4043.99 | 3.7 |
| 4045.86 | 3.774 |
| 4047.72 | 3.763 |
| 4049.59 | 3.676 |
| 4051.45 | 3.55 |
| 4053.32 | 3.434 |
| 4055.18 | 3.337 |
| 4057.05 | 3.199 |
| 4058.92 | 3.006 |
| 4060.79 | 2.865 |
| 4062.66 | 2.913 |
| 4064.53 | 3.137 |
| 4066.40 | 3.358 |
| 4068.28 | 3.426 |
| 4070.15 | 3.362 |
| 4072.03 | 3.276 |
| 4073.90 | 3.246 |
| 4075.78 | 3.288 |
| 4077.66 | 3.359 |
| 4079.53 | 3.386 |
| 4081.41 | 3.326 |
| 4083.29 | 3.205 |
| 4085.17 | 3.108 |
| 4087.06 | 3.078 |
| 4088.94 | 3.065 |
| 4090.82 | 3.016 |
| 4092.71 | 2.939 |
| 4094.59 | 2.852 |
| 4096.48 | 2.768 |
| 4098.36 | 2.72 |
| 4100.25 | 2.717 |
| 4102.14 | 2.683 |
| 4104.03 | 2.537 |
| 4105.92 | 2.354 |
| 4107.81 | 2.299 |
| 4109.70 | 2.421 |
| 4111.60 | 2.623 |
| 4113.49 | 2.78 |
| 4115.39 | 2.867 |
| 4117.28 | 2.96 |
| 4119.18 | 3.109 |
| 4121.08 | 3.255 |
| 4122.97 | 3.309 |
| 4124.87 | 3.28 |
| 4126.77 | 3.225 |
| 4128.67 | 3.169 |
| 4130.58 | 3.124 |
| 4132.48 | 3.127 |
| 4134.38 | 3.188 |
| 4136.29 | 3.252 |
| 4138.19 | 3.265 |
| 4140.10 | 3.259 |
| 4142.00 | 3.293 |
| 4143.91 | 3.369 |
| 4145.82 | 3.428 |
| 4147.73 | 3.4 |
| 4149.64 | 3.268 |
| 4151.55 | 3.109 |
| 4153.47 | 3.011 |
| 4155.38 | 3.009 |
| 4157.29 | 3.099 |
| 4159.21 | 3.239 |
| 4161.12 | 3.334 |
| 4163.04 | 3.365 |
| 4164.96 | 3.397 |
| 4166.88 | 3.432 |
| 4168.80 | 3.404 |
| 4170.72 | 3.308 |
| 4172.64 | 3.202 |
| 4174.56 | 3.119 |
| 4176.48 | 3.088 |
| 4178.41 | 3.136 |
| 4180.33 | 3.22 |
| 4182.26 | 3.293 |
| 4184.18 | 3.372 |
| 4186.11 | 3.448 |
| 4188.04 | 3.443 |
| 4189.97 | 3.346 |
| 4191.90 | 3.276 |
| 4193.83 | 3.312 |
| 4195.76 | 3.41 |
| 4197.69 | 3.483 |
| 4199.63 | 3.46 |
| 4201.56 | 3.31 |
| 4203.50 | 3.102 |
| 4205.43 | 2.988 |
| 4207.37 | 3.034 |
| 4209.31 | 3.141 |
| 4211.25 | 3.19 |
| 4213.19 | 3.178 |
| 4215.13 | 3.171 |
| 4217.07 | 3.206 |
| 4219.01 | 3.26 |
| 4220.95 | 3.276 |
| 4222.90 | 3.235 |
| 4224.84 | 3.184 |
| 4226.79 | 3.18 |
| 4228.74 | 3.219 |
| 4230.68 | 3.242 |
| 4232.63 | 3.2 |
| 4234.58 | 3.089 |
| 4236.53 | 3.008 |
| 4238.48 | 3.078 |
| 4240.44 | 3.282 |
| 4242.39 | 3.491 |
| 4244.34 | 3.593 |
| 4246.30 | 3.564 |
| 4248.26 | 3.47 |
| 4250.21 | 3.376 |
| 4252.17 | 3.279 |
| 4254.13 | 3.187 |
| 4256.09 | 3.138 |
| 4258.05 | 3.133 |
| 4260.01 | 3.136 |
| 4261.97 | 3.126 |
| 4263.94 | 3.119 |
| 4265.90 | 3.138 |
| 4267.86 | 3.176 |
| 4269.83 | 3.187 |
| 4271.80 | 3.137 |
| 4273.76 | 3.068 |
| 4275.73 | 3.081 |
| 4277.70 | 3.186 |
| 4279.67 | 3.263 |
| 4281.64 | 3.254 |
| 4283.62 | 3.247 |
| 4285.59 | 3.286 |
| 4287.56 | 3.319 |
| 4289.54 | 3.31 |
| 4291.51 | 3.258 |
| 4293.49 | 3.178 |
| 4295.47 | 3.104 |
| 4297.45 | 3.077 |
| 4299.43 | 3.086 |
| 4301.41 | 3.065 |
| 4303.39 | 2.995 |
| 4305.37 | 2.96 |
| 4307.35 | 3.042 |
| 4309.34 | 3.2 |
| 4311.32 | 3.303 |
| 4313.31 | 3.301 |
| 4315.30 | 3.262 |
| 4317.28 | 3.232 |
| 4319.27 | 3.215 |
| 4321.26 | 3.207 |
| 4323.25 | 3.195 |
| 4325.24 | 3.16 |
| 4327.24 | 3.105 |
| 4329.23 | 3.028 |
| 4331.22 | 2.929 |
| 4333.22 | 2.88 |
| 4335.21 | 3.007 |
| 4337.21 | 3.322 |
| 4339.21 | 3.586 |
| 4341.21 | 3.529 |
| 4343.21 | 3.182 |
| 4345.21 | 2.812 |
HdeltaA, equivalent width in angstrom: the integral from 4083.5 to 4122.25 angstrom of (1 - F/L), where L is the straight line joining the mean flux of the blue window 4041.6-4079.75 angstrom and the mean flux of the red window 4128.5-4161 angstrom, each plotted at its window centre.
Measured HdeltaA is 5.5 angstrom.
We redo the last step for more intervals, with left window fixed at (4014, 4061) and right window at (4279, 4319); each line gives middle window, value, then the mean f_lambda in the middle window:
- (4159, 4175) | 0.05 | 3.32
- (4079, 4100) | 2.42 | 3.02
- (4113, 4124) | 1.06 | 3.06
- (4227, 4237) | 0.31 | 3.16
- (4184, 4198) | -0.33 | 3.38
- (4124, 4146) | 0.82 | 3.24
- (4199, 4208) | 0.32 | 3.17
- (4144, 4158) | 0.62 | 3.2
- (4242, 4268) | -0.35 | 3.28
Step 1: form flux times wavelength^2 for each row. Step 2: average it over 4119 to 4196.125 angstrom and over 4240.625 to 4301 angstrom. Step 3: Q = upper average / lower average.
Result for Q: 1.05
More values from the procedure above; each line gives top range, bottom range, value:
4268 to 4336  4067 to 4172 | 1.11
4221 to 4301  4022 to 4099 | 1.07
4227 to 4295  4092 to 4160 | 1.14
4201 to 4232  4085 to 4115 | 1.23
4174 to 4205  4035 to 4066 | 1.04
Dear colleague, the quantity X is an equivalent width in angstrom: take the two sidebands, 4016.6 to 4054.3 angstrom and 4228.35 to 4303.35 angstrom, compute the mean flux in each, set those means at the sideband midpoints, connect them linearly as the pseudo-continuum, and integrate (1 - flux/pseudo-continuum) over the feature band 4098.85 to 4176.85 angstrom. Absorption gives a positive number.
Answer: 6.9 angstrom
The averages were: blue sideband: 3.54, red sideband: 3.21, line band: 3.09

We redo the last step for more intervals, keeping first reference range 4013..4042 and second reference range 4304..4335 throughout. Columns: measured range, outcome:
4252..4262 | 0.1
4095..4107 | 2.7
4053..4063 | 1.0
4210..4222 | 0.2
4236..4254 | -0.7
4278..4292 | -0.4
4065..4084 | 0.6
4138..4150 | 0.0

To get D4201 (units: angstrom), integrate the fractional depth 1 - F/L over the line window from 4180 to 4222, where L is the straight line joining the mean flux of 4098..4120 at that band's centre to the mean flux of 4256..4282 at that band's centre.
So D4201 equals -4.63 angstrom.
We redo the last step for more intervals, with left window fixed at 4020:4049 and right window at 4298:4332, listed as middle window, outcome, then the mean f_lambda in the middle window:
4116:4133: 1.2 angstrom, 3.17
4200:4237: 1.1 angstrom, 3.18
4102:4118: 3.8 angstrom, 2.61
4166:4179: 0.4 angstrom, 3.24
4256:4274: 0.4 angstrom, 3.14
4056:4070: 1.4 angstrom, 3.14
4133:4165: 1.2 angstrom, 3.25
